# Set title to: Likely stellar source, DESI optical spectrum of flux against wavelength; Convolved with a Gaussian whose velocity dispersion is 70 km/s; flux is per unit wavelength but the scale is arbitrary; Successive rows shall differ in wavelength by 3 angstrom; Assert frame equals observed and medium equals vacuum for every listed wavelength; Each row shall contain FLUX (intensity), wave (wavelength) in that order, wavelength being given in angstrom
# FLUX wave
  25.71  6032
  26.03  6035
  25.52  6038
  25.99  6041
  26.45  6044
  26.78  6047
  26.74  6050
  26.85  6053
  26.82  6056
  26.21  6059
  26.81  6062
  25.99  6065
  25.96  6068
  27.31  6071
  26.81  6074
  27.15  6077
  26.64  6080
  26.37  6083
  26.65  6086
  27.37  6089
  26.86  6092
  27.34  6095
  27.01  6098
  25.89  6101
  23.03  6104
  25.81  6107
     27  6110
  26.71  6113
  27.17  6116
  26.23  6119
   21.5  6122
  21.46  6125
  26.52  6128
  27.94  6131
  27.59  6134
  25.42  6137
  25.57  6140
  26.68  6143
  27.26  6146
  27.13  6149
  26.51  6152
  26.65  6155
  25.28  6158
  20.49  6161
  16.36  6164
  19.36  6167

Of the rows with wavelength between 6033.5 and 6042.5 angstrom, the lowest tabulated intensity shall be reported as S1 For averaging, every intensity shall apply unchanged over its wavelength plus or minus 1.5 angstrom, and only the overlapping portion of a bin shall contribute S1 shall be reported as 25.52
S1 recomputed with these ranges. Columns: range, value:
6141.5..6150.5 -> 26.68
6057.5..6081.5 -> 25.96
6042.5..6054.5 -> 26.45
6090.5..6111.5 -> 23.03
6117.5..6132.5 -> 21.46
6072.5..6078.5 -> 26.81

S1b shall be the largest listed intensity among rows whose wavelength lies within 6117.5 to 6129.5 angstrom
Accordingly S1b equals 26.52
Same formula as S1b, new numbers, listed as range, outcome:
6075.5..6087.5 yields 27.15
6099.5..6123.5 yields 27.17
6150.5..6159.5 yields 26.65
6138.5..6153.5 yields 27.26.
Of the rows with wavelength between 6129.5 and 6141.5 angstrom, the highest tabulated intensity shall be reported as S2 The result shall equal 27.94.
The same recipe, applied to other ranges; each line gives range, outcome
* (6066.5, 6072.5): 27.31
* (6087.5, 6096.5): 27.37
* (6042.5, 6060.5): 26.85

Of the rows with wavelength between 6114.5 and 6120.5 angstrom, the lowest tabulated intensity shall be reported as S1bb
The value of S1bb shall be 26.23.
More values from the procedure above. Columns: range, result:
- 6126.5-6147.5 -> 25.42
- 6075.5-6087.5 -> 26.37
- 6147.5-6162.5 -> 20.49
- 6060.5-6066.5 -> 25.99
